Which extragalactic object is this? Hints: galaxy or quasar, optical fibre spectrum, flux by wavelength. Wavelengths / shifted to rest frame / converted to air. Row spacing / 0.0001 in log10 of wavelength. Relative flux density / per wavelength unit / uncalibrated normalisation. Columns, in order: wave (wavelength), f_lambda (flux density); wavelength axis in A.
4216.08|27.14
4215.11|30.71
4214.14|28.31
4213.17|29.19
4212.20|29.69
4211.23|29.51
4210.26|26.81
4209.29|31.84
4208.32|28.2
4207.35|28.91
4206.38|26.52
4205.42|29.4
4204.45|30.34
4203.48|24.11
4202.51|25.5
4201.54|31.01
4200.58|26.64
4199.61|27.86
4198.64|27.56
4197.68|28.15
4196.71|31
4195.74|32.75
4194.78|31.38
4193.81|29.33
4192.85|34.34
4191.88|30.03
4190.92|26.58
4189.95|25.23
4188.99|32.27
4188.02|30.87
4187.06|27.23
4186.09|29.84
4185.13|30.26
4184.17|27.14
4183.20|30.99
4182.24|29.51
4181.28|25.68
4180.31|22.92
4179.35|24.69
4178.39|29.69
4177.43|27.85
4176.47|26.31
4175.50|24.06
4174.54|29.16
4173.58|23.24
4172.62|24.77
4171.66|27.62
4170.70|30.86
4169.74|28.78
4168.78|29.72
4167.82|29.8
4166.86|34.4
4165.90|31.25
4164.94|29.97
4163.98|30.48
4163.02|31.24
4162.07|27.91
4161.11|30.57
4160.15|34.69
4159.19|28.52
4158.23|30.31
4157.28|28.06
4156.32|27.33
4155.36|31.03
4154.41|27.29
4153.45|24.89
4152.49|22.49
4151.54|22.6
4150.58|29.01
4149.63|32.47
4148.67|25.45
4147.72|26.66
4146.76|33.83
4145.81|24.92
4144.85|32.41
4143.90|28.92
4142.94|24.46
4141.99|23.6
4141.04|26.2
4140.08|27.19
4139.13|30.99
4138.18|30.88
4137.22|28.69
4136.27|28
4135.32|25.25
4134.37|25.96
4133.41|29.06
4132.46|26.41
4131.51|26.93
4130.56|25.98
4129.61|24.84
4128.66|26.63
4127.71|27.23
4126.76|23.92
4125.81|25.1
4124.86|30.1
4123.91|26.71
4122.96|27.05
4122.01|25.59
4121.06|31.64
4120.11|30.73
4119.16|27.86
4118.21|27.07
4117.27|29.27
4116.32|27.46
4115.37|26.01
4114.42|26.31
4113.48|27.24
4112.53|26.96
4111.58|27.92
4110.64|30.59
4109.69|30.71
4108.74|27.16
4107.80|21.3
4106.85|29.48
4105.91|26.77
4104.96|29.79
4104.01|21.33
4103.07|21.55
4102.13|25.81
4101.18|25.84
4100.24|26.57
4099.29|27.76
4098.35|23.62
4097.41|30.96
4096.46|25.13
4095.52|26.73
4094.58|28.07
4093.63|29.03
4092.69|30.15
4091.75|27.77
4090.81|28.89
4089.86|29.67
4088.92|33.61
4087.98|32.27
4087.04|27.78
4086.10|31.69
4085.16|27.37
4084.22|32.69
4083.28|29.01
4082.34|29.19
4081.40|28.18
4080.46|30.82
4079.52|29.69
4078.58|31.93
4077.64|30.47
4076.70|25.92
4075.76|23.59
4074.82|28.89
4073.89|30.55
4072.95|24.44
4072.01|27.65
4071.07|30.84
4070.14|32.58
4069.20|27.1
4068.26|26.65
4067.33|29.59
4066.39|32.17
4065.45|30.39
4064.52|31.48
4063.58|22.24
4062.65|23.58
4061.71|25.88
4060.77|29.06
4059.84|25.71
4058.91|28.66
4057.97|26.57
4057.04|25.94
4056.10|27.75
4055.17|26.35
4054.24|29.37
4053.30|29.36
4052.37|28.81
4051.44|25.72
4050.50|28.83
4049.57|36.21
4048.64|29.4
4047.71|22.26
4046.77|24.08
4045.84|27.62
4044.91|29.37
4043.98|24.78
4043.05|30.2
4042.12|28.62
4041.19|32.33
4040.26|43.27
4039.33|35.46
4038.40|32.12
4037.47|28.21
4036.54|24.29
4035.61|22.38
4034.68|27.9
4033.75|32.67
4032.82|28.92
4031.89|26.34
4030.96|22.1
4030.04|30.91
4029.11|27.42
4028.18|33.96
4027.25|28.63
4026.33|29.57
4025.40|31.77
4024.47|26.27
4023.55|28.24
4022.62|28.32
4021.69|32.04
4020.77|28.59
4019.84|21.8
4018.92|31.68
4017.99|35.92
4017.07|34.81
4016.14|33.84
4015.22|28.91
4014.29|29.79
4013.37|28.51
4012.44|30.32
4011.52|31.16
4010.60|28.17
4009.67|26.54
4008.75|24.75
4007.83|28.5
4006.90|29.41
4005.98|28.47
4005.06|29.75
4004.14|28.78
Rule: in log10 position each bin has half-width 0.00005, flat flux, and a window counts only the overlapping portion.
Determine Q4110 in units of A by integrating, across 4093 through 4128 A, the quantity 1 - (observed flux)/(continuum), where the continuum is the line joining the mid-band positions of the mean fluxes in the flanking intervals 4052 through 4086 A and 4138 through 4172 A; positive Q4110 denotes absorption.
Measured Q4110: 1.81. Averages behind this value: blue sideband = 28.4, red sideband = 28.8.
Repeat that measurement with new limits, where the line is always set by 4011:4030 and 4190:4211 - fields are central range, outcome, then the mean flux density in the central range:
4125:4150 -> 1.6 A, 27.4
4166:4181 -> 0.7 A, 27.6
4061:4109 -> 2.6 A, 28.1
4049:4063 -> 0.9 A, 27.9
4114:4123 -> 0.5 A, 27.9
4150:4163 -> 0.4 A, 28.2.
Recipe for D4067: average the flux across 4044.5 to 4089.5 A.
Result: 28.5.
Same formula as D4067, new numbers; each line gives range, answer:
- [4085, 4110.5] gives 27.7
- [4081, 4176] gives 28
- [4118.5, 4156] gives 27.4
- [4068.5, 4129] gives 28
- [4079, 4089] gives 30.1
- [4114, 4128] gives 27.5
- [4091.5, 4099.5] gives 27.7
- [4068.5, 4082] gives 28.7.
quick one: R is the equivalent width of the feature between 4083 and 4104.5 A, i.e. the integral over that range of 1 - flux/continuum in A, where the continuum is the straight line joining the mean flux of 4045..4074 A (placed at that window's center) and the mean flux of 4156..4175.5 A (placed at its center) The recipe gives 0.32 A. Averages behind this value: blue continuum 27.9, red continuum 29.3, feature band 28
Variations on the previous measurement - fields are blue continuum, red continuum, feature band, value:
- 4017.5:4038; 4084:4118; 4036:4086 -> -0.97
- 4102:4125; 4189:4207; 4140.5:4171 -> -0.72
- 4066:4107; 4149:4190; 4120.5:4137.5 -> 0.88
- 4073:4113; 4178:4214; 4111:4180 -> 1.32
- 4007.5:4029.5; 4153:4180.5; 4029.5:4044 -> -0.04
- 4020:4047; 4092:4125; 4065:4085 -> -0.72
